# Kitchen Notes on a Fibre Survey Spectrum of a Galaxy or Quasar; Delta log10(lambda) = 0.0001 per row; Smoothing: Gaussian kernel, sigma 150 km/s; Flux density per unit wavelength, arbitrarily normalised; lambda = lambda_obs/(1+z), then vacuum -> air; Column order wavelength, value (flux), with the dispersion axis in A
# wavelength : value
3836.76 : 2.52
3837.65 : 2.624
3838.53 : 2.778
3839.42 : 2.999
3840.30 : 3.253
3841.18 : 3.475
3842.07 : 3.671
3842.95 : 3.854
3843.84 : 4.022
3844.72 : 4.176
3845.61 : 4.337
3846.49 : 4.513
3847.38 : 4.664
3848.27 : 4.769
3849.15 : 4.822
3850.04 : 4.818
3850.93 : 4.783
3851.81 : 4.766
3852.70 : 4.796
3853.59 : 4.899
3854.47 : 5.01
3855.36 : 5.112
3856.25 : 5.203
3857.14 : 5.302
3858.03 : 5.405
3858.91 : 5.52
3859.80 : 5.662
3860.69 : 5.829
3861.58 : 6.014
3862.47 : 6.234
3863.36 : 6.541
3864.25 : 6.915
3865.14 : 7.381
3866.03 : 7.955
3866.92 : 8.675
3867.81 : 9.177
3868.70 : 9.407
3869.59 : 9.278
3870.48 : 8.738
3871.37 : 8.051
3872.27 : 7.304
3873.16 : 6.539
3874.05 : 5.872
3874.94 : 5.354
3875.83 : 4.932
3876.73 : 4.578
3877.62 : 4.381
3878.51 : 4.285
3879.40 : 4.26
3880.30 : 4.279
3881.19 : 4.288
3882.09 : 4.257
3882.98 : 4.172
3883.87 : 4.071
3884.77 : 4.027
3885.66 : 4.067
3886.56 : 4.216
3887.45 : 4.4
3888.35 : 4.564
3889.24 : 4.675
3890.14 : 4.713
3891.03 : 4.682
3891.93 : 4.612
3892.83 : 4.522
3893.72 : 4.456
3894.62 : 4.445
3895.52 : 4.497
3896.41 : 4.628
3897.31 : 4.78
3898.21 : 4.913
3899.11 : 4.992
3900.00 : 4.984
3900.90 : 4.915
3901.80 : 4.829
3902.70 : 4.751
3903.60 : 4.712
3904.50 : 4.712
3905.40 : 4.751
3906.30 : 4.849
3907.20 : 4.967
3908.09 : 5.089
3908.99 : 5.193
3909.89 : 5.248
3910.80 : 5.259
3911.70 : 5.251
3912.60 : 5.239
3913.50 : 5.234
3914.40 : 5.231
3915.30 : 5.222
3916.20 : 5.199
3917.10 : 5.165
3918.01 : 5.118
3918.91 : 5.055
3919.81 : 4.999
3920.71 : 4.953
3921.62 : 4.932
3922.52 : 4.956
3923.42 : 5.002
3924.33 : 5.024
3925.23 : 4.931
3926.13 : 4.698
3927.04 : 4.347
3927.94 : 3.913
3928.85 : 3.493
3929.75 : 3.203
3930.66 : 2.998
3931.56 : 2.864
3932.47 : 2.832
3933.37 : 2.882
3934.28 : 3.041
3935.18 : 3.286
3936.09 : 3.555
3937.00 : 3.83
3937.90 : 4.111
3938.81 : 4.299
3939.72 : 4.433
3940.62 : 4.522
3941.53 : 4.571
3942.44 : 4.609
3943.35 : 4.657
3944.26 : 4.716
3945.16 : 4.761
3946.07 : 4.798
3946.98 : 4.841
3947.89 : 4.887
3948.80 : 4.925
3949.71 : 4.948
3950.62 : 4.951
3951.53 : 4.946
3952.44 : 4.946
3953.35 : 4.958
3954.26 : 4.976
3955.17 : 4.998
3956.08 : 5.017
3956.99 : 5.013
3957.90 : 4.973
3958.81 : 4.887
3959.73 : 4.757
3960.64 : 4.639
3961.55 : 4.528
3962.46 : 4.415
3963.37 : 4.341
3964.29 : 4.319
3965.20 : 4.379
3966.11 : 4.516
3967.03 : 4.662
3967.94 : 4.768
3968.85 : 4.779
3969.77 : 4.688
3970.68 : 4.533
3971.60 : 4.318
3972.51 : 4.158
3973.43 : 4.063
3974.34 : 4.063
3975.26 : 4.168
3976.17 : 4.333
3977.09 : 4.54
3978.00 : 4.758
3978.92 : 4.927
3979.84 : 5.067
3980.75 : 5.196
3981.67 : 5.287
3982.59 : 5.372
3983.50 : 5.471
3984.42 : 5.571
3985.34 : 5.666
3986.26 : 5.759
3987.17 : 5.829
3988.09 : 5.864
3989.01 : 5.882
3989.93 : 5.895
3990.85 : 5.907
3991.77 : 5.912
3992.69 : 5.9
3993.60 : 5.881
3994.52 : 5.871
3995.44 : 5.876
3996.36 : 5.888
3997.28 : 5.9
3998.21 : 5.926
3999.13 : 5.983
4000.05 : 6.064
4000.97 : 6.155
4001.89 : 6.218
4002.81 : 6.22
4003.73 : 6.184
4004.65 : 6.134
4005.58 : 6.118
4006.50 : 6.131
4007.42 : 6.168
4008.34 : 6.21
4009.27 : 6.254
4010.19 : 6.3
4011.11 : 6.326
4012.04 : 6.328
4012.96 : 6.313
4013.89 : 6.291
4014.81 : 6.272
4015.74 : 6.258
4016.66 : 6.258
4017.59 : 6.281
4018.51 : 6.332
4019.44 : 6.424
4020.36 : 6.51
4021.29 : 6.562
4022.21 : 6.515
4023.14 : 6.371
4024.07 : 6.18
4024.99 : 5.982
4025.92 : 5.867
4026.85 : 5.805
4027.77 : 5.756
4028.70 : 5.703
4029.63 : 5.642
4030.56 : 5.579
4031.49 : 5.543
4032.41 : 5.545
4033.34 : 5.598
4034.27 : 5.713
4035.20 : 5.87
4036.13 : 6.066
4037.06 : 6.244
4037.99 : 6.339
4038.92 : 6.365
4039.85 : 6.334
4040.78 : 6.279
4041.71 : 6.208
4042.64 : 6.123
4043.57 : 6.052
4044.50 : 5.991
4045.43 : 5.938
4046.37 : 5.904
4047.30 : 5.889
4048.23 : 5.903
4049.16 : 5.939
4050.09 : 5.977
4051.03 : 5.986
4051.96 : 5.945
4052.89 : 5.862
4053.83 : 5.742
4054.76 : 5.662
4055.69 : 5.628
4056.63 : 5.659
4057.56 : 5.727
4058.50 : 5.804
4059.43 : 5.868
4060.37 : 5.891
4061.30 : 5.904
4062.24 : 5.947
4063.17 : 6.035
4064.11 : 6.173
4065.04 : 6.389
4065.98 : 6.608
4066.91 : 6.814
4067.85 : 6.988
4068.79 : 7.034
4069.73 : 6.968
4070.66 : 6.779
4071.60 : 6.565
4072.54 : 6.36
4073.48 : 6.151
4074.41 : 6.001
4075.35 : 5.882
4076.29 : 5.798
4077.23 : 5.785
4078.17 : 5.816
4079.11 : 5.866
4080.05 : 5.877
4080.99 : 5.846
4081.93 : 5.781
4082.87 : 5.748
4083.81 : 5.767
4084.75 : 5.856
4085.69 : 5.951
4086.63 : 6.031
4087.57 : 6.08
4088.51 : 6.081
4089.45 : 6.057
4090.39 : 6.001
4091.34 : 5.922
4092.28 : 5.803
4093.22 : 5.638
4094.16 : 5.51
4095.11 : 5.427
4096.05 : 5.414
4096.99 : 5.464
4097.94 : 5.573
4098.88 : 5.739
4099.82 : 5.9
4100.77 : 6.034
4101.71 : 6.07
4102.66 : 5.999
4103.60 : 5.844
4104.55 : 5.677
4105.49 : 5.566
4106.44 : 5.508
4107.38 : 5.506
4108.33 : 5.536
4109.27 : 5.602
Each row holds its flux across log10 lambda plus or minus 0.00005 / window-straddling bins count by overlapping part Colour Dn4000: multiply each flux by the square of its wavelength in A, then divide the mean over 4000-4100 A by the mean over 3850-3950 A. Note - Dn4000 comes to 1.3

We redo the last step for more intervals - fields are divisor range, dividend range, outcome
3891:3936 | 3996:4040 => 1.40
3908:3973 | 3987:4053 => 1.38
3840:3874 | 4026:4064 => 1.11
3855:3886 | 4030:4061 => 1.08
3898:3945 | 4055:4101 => 1.43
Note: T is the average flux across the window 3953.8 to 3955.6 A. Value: 4.99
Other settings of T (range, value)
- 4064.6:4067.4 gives 6.61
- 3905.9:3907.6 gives 4.91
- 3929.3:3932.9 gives 2.97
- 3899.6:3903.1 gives 4.86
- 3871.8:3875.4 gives 6.27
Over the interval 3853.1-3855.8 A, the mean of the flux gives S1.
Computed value 5.01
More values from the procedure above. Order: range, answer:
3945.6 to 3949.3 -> 4.86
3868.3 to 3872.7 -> 8.54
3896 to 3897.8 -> 4.7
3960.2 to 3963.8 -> 4.49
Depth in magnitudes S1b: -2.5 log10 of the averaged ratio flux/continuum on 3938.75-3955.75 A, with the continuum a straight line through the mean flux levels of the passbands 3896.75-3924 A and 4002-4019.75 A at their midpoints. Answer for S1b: 0.14 mag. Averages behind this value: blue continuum 5.01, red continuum 6.25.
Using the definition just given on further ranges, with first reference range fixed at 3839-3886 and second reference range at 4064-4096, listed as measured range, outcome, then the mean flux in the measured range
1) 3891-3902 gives 0.173 mag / 4.71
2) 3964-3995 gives 0.141 mag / 5.07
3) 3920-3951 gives 0.304 mag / 4.26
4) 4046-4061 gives 0.031 mag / 5.84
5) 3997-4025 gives -0.065 mag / 6.24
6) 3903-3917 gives 0.099 mag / 5.08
